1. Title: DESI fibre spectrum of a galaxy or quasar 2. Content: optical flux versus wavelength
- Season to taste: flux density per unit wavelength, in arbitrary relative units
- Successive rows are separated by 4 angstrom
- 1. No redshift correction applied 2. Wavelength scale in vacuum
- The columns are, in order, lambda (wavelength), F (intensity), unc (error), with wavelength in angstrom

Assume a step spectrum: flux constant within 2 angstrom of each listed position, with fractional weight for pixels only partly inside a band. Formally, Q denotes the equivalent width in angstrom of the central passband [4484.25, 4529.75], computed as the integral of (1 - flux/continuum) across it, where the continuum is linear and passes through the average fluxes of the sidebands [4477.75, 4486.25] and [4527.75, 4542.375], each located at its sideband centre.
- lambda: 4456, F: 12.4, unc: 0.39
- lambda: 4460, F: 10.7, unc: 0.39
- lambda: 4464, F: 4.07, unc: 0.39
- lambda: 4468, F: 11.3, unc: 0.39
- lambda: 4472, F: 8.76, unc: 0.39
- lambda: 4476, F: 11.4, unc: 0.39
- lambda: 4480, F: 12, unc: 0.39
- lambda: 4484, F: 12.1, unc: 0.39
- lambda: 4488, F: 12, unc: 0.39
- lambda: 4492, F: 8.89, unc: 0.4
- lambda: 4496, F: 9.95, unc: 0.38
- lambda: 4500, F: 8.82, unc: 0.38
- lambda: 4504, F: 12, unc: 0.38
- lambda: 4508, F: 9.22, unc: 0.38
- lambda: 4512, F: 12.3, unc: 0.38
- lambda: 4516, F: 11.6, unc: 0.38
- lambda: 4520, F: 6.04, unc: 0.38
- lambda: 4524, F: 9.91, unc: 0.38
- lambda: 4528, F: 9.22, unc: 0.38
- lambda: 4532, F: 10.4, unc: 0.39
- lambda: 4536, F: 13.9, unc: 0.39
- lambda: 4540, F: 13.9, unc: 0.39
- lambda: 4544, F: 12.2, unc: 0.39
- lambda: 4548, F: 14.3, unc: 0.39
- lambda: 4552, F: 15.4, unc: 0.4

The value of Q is 7.6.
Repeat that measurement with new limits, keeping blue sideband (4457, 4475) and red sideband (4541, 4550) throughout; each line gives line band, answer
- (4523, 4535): 2.19 angstrom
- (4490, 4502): 1.63 angstrom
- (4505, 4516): 0.41 angstrom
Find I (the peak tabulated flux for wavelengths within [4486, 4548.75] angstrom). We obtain 14.3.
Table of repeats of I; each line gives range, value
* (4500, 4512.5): 12.3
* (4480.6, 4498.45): 12.1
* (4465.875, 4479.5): 11.4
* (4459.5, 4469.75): 11.3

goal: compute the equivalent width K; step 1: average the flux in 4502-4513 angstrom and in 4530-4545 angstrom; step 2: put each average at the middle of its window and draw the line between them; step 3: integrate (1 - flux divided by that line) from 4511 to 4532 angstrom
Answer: 3.6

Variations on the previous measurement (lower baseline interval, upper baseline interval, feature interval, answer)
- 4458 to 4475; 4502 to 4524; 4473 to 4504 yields -4.2 angstrom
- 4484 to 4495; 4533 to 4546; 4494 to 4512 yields 1.8 angstrom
